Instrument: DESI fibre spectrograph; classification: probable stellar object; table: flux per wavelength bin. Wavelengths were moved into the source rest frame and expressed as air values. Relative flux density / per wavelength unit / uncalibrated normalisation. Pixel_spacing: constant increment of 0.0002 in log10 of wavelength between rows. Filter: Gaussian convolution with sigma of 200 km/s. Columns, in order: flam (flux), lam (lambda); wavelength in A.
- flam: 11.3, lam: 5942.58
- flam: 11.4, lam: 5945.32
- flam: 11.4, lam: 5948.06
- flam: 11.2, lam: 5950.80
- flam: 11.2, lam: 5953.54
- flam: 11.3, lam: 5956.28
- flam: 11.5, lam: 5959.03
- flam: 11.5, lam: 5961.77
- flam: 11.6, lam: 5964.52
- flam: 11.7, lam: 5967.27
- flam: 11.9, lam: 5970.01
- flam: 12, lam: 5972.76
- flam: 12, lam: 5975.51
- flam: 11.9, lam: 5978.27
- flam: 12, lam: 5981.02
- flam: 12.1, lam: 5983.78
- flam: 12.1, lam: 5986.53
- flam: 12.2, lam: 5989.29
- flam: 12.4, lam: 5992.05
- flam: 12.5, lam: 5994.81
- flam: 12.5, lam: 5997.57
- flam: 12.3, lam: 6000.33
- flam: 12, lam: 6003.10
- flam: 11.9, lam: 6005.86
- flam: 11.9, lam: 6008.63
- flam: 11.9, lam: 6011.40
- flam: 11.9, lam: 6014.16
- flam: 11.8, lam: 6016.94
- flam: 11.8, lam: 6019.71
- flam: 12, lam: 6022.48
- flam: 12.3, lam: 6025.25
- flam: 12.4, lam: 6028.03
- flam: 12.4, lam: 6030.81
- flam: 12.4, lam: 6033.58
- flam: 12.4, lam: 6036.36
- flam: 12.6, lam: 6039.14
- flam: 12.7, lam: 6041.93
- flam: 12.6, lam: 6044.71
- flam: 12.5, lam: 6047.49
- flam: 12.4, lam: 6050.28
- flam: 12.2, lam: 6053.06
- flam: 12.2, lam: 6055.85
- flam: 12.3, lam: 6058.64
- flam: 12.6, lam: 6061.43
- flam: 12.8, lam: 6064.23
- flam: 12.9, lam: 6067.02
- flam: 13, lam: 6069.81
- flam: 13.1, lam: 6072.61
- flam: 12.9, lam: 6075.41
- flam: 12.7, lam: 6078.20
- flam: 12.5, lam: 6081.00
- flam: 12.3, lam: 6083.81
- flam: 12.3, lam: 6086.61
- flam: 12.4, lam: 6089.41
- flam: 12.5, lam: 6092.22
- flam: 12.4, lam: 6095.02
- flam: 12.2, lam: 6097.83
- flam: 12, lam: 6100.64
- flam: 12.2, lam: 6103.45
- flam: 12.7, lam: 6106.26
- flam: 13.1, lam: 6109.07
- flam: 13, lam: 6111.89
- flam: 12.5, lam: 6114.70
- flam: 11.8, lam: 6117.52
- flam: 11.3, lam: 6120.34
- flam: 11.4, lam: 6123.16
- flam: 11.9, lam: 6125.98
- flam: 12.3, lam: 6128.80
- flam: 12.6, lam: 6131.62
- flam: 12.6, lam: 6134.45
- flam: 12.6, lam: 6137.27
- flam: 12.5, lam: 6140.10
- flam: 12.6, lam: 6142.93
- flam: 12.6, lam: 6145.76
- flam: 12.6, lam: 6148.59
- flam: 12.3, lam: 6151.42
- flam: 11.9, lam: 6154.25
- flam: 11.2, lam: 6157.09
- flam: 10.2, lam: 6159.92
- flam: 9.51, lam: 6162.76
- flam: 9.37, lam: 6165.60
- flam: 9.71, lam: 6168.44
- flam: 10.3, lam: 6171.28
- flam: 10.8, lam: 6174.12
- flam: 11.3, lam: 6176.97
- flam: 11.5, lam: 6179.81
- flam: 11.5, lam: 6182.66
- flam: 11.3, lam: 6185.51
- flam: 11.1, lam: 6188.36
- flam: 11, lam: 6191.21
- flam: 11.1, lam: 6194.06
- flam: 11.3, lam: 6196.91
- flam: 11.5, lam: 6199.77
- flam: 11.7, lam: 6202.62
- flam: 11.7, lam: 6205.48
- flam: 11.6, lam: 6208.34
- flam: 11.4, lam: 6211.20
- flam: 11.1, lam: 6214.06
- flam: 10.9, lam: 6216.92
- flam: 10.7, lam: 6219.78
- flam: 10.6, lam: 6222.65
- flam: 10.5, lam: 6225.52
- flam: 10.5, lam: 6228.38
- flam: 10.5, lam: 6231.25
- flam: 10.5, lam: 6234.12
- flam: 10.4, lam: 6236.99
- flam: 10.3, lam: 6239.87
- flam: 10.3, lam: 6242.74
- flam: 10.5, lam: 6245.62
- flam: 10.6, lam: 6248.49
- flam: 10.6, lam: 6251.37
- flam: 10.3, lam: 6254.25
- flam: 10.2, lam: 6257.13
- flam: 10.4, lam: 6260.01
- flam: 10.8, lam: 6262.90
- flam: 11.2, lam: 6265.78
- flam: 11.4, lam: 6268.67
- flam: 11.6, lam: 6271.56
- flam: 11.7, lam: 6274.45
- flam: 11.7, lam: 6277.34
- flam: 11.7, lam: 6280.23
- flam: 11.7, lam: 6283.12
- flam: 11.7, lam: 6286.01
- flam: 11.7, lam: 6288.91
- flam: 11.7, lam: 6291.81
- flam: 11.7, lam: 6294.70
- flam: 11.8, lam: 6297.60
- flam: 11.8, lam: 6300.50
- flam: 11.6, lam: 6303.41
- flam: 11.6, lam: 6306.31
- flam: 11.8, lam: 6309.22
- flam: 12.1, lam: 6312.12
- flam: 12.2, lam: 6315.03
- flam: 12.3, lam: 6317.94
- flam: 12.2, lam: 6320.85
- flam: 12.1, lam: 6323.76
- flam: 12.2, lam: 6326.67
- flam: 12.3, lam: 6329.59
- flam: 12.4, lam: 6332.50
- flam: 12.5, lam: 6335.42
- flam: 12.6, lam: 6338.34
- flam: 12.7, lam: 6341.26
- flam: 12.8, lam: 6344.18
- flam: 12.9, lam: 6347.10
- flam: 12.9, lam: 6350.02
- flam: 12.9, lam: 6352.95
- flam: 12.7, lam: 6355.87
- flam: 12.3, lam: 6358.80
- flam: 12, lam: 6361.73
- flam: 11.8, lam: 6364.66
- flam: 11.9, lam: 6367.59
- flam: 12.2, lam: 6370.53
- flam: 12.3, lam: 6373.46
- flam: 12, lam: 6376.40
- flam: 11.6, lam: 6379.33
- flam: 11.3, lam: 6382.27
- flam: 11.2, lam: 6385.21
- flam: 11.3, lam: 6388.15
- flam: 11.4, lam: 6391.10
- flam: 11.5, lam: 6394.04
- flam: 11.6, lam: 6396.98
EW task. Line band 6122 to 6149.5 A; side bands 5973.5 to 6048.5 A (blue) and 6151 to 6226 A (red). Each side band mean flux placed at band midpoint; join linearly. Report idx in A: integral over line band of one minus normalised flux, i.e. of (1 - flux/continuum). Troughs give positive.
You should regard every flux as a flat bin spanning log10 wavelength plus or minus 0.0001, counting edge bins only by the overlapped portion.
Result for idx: -2.5 A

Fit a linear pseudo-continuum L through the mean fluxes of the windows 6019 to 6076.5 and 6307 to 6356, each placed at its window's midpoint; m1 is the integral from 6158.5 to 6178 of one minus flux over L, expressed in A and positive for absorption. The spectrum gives 3.6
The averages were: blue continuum 12.5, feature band 10.1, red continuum 12.4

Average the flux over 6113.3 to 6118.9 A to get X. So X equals 12.1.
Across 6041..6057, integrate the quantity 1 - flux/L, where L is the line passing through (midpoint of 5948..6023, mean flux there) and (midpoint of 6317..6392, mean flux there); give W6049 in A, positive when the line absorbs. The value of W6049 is -0.7 A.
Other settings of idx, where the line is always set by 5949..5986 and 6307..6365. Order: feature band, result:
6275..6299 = 1.1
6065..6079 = -1.2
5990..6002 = -0.7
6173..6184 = 0.7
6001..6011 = -0.2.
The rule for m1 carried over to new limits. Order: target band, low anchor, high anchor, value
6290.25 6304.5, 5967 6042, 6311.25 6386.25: 0.60 A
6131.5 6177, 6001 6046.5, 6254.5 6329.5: 1.90 A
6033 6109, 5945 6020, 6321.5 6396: -3.78 A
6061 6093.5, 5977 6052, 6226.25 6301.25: -2.03 A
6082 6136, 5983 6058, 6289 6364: -0.24 A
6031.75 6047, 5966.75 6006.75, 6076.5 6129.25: -0.42 A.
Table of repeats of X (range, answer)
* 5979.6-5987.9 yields 12.1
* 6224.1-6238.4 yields 10.5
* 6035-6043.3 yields 12.6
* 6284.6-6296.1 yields 11.7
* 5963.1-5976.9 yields 11.8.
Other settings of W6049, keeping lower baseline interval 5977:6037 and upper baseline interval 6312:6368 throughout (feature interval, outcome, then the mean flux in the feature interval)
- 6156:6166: 1.8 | 10.1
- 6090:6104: -0.1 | 12.3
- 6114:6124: 0.4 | 11.7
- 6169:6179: 1.2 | 10.8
